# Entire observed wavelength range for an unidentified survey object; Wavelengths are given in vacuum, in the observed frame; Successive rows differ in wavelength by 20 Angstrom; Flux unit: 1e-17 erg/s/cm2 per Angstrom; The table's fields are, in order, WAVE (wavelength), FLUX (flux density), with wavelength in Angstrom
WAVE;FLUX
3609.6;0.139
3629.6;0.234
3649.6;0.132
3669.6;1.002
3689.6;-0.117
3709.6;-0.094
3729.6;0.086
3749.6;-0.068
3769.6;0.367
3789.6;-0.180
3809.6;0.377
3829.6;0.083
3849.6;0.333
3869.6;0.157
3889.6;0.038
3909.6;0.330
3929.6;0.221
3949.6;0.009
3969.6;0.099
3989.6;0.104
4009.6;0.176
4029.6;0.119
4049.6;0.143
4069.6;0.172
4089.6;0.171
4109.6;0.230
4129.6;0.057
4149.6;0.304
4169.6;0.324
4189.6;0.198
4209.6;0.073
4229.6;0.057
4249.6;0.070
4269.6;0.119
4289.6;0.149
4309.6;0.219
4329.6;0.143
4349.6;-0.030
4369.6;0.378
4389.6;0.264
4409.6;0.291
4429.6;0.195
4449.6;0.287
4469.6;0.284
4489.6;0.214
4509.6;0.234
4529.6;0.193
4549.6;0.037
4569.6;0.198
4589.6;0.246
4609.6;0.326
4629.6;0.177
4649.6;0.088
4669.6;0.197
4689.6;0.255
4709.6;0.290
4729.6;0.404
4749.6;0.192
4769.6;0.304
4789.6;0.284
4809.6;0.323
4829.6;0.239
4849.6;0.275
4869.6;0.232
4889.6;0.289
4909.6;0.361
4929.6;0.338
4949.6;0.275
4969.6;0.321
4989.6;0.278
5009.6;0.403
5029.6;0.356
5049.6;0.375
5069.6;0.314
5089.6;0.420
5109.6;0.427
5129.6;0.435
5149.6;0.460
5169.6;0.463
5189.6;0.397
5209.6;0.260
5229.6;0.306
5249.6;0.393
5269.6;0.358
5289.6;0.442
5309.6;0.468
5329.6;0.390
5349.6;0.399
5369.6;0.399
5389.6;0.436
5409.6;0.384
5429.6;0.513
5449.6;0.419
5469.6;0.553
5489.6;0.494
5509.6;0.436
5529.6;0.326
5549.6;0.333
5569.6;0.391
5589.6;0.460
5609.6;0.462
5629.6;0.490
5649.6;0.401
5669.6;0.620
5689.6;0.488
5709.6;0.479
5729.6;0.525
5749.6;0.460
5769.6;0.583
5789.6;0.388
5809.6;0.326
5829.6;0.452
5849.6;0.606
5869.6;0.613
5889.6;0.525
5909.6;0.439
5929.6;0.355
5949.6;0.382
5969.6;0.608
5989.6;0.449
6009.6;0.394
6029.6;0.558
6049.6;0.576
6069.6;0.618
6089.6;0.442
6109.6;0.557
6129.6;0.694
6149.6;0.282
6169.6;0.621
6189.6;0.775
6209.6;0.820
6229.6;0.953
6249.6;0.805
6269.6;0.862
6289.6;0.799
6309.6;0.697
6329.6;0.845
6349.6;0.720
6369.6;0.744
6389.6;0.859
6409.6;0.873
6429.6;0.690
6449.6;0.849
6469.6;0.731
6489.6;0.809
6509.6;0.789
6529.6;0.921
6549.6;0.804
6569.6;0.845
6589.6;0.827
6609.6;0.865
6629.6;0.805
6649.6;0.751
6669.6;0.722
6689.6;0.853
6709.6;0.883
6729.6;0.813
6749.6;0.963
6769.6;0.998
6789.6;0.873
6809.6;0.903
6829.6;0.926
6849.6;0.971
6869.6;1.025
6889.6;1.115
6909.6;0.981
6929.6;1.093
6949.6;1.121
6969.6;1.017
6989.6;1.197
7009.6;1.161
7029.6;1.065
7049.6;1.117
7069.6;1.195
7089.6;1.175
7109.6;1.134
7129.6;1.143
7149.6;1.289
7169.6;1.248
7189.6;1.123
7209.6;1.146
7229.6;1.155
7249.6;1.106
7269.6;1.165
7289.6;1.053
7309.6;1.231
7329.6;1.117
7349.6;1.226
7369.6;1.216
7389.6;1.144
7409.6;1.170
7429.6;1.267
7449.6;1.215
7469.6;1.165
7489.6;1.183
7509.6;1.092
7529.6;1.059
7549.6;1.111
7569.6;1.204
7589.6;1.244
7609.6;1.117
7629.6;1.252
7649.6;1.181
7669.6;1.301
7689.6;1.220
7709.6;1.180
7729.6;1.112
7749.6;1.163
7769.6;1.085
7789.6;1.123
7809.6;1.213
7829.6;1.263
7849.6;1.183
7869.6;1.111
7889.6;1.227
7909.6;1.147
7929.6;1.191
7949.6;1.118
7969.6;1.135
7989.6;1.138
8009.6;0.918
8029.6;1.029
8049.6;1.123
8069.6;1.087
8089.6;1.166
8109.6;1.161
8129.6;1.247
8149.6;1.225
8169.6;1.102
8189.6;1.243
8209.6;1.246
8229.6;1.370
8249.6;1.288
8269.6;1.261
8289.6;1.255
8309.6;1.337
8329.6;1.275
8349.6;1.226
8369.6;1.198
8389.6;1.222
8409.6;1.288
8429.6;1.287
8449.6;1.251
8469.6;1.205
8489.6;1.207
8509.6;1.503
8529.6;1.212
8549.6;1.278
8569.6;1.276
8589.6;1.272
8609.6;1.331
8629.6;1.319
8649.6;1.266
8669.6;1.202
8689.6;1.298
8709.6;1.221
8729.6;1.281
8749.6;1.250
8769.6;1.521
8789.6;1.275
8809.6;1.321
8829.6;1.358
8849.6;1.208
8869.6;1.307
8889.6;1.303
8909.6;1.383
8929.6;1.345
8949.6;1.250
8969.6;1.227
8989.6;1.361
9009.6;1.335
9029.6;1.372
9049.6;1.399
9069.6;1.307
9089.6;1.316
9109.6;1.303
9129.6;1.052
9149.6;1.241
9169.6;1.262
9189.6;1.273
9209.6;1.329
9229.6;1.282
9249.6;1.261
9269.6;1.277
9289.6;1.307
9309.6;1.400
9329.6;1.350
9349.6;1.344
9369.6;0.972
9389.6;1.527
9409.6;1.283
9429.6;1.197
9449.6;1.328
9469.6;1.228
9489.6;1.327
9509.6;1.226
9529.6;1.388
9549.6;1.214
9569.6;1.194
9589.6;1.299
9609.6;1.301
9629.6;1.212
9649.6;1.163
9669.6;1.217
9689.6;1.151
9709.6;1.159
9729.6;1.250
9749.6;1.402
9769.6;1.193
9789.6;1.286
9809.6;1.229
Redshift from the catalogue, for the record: 0.55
